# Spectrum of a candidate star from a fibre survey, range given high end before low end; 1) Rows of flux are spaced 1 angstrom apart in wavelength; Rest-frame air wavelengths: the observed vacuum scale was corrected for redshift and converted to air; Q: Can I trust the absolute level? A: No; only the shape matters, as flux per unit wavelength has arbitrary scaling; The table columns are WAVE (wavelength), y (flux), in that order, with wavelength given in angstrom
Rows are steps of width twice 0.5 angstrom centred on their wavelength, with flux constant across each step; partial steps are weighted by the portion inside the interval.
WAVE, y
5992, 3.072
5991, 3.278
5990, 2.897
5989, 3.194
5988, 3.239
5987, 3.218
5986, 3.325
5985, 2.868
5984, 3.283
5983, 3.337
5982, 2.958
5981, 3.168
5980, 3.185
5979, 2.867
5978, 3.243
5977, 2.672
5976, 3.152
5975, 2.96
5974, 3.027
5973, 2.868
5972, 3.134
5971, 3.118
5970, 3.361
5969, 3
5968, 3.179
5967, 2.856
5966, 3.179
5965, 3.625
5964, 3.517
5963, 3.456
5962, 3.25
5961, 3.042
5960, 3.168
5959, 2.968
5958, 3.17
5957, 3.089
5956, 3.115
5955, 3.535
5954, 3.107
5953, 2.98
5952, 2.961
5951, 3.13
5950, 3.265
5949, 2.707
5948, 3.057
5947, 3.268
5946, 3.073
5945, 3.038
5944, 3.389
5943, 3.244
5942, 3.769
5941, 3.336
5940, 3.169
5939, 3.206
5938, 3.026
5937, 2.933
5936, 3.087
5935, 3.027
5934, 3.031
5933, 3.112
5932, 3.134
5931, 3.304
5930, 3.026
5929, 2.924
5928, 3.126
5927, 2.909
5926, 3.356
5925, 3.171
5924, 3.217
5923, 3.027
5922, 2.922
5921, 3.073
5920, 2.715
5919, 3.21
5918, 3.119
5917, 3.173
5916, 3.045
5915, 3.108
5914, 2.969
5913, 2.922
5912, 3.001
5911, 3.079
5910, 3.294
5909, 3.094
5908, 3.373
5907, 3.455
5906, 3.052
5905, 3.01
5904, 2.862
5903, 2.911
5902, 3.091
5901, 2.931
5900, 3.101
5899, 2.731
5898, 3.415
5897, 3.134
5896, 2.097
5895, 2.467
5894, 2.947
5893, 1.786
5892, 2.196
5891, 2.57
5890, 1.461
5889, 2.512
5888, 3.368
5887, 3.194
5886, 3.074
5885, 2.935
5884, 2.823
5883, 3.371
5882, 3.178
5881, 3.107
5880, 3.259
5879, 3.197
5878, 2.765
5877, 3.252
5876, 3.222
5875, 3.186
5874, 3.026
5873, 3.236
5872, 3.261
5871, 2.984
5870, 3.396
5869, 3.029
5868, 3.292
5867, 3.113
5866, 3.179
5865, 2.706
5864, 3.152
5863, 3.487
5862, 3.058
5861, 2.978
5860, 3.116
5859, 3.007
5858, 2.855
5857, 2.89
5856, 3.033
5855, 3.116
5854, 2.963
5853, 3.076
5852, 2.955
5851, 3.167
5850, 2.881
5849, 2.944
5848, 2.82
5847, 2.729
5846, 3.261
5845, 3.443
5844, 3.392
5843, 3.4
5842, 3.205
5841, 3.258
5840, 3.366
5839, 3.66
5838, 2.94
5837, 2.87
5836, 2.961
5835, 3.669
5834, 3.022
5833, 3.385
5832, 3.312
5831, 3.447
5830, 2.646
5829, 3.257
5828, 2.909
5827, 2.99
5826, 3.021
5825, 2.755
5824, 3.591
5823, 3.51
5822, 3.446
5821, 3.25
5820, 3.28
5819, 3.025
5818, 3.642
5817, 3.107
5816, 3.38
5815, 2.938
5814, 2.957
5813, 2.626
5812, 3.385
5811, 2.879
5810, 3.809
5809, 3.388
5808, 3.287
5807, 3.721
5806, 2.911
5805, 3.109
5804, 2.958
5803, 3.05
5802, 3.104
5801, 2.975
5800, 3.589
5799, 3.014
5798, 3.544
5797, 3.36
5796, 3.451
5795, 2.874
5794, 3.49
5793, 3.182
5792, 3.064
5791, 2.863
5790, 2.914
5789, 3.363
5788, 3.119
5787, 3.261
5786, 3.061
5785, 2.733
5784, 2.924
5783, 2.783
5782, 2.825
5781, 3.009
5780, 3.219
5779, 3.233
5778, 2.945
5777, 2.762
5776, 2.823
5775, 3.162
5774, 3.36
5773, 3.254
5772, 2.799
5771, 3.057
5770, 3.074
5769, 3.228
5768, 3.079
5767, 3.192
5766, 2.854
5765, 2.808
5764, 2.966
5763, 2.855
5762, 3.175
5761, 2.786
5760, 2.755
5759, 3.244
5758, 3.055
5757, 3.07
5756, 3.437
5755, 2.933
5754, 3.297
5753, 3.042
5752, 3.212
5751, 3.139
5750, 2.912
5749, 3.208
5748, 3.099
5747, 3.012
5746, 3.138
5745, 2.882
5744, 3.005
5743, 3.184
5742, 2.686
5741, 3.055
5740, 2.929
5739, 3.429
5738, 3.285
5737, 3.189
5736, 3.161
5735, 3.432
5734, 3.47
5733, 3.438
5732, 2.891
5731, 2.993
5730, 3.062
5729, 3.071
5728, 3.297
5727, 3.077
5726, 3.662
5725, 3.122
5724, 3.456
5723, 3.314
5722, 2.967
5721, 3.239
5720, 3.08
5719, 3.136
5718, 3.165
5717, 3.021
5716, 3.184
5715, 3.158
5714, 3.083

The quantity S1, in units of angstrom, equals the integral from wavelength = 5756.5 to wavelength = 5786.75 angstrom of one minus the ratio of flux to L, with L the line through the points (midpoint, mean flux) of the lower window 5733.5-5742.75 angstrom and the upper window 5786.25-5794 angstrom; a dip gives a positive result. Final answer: 1.4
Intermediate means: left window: 3.18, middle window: 3.01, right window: 3.13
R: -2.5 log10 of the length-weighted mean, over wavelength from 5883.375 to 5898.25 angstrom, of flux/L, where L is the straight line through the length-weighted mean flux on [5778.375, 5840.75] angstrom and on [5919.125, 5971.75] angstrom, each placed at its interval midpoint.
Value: 0.19 mag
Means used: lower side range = 3.17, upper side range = 3.14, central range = 2.66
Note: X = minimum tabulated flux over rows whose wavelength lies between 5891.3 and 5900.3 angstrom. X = 1.786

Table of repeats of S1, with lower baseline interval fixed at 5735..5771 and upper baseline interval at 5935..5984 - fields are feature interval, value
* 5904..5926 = 0.2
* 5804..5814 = -0.4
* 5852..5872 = 0.2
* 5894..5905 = 0.8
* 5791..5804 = -0.5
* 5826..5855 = -0.3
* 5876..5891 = 0.8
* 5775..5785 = 0.4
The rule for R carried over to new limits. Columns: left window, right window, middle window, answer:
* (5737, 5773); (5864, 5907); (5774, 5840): -0.049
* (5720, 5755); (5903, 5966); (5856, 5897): 0.069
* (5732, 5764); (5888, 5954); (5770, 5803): -0.004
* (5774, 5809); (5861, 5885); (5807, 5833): -0.029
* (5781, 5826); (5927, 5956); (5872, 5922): 0.065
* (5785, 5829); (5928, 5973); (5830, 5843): -0.020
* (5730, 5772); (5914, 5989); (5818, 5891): 0.001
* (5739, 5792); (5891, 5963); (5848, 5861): 0.019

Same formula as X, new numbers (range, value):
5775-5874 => 2.626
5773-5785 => 2.733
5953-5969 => 2.856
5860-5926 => 1.461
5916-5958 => 2.707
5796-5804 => 2.958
